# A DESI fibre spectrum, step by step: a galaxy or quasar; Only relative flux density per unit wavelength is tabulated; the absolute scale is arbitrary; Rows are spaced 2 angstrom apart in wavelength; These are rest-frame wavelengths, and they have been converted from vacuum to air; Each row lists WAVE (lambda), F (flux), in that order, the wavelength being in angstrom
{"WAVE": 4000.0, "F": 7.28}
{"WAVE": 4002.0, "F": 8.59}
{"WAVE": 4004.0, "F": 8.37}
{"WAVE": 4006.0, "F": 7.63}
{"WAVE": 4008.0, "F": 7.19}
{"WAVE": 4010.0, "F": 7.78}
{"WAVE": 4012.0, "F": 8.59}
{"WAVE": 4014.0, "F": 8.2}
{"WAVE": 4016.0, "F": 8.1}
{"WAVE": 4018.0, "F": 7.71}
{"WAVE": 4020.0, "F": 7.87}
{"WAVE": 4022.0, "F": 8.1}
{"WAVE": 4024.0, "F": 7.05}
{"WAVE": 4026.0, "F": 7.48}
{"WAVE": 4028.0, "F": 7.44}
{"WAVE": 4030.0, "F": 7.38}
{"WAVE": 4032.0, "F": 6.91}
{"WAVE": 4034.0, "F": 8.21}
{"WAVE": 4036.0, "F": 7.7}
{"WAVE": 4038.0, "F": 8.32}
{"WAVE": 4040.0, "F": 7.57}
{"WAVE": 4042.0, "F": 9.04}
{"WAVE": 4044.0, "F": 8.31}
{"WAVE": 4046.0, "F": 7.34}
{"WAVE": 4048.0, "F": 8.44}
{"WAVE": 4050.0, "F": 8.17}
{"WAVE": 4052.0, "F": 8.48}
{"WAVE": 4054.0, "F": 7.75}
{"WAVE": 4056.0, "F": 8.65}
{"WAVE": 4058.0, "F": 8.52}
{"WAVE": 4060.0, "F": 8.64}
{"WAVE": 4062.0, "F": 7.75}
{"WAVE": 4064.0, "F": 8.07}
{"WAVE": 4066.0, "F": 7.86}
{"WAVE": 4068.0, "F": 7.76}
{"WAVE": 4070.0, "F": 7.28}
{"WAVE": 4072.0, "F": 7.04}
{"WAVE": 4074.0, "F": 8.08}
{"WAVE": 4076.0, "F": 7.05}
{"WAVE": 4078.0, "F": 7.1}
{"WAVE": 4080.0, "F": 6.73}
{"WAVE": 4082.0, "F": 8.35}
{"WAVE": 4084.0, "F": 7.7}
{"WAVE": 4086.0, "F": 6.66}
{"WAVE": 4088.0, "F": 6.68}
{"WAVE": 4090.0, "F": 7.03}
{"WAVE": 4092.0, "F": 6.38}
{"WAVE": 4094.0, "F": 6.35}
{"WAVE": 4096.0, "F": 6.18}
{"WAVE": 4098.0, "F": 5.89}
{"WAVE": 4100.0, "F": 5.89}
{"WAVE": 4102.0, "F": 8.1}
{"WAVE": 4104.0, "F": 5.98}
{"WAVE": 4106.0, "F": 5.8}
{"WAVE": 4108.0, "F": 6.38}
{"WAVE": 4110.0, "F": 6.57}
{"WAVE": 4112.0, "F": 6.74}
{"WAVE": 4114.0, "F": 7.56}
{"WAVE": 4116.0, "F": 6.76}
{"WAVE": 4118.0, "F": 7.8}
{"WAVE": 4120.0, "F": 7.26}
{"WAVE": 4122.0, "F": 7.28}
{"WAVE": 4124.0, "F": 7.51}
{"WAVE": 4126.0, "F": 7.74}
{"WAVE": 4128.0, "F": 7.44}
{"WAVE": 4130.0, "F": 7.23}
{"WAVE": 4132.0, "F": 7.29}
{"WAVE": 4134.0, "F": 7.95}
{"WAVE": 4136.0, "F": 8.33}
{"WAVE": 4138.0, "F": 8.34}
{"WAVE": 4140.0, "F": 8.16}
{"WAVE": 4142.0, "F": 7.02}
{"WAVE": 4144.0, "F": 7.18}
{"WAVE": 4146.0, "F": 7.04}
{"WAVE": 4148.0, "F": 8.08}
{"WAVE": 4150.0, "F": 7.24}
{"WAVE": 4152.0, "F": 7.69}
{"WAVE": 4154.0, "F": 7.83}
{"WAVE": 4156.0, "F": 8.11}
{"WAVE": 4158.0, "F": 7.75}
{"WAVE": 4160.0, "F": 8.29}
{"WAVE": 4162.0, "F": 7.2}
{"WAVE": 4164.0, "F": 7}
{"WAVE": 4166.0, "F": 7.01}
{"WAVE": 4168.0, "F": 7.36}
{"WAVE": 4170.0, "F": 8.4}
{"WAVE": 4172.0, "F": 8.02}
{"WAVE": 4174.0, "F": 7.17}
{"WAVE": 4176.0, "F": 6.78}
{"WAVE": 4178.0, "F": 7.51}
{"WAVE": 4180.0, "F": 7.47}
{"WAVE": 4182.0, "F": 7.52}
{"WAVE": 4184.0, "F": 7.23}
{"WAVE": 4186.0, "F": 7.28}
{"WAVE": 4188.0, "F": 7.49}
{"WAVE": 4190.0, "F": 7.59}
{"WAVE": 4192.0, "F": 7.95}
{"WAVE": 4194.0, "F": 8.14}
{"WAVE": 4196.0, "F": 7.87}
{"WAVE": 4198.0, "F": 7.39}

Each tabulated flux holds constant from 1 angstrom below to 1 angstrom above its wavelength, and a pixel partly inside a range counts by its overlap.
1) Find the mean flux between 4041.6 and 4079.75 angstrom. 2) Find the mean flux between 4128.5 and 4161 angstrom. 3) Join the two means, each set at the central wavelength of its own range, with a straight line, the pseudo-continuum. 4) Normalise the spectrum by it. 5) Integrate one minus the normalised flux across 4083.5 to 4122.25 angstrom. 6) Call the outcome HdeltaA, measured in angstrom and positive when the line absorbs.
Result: 5.4 angstrom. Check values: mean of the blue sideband 7.92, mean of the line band 6.73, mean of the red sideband 7.72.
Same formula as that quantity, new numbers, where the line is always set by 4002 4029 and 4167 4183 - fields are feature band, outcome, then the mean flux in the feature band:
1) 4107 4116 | 1.0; 6.81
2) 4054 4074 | -0.5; 7.95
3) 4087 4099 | 2.0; 6.42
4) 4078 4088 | 0.6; 7.27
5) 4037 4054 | -0.9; 8.18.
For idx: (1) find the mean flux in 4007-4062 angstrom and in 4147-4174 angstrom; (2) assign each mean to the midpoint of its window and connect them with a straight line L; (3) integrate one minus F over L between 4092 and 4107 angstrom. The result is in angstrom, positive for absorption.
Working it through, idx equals 2.9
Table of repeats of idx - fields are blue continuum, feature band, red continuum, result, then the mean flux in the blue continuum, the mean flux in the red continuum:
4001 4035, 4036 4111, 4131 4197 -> 3.2 angstrom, 7.8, 7.61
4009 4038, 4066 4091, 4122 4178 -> 1.2 angstrom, 7.77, 7.59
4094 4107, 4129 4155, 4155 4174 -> -1.7 angstrom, 6.31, 7.66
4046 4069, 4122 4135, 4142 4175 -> 0.4 angstrom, 8.15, 7.57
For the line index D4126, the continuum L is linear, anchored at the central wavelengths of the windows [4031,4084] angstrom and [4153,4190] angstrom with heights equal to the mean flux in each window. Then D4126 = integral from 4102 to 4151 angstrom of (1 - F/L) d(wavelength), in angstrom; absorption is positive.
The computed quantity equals 2.36 angstrom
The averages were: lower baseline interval 7.89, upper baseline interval 7.53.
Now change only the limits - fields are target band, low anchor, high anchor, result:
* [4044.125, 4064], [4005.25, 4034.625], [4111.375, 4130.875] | -1.60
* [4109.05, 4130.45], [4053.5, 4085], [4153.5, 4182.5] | 1.11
